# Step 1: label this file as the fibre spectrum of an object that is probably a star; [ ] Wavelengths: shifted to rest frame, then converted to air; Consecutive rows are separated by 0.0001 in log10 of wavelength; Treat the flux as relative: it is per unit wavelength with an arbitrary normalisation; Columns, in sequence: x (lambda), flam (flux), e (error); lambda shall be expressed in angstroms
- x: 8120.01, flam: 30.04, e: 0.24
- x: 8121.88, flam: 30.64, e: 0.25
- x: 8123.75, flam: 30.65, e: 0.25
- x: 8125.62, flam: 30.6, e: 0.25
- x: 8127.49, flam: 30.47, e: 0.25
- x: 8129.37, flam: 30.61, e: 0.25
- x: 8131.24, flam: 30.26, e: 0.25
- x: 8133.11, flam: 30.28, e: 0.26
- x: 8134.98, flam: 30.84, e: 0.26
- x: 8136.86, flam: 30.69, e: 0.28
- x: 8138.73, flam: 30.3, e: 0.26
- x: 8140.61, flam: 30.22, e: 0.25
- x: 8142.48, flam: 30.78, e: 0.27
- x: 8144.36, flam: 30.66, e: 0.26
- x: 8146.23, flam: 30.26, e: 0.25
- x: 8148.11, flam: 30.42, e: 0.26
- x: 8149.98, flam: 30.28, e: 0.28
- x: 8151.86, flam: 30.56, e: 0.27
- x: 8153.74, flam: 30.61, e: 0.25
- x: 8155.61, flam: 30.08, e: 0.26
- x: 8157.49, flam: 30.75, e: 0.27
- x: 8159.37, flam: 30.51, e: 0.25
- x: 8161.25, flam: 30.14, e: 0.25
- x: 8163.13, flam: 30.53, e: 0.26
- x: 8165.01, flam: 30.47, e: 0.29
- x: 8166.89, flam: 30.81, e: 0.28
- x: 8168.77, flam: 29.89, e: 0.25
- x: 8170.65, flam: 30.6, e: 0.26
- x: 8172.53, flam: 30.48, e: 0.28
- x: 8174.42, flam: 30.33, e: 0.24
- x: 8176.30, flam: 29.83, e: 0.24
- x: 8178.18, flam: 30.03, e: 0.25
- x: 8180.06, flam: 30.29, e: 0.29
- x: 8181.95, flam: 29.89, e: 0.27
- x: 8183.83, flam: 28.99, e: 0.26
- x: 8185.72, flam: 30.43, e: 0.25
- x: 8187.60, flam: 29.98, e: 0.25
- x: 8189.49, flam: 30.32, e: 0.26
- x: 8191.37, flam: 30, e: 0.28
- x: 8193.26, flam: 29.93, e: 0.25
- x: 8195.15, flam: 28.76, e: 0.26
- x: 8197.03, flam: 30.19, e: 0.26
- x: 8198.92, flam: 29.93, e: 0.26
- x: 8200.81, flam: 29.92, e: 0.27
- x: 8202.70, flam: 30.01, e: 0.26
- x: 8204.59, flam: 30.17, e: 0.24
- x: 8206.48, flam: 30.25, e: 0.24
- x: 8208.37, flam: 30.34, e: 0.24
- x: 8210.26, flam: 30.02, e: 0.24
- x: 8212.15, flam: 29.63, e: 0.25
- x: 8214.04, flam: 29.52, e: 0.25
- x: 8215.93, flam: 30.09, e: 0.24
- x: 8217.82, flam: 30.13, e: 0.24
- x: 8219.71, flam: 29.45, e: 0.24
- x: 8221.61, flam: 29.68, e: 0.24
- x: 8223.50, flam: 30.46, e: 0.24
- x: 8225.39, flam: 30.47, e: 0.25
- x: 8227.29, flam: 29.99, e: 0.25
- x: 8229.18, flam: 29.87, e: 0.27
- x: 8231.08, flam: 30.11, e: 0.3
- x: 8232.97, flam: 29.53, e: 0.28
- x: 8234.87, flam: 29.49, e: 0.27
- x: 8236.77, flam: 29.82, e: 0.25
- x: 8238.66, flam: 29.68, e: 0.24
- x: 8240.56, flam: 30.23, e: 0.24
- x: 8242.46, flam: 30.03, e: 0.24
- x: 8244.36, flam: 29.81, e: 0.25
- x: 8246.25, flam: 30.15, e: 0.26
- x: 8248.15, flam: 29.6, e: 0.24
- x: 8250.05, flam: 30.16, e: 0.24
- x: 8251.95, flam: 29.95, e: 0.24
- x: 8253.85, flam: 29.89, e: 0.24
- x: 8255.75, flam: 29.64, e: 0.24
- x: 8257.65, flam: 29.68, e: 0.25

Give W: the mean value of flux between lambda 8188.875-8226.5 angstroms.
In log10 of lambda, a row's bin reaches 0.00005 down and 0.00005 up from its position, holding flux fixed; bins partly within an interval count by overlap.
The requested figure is 30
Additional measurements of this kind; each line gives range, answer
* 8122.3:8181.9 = 30.4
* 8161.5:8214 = 30.1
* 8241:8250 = 30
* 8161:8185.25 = 30.2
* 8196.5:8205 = 30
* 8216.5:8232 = 30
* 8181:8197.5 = 29.8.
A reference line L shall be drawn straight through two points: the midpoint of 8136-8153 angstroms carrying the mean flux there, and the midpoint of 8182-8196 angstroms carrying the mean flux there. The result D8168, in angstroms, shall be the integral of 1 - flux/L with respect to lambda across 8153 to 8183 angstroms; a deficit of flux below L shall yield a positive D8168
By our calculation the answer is -0.2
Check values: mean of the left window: 30.5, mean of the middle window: 30.3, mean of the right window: 29.8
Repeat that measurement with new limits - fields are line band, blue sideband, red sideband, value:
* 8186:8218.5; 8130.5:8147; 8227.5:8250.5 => 0.2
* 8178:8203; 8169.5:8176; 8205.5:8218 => 0.3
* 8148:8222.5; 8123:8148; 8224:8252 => 0.3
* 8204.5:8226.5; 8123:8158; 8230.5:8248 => 0.0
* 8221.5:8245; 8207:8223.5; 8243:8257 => 0.0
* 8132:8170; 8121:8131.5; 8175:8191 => -0.2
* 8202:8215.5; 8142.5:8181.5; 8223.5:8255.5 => 0.1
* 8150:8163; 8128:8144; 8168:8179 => 0.0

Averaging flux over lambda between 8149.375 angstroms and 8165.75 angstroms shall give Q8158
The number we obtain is 30.4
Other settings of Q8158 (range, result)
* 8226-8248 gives 29.9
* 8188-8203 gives 29.9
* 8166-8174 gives 30.4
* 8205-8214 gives 30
